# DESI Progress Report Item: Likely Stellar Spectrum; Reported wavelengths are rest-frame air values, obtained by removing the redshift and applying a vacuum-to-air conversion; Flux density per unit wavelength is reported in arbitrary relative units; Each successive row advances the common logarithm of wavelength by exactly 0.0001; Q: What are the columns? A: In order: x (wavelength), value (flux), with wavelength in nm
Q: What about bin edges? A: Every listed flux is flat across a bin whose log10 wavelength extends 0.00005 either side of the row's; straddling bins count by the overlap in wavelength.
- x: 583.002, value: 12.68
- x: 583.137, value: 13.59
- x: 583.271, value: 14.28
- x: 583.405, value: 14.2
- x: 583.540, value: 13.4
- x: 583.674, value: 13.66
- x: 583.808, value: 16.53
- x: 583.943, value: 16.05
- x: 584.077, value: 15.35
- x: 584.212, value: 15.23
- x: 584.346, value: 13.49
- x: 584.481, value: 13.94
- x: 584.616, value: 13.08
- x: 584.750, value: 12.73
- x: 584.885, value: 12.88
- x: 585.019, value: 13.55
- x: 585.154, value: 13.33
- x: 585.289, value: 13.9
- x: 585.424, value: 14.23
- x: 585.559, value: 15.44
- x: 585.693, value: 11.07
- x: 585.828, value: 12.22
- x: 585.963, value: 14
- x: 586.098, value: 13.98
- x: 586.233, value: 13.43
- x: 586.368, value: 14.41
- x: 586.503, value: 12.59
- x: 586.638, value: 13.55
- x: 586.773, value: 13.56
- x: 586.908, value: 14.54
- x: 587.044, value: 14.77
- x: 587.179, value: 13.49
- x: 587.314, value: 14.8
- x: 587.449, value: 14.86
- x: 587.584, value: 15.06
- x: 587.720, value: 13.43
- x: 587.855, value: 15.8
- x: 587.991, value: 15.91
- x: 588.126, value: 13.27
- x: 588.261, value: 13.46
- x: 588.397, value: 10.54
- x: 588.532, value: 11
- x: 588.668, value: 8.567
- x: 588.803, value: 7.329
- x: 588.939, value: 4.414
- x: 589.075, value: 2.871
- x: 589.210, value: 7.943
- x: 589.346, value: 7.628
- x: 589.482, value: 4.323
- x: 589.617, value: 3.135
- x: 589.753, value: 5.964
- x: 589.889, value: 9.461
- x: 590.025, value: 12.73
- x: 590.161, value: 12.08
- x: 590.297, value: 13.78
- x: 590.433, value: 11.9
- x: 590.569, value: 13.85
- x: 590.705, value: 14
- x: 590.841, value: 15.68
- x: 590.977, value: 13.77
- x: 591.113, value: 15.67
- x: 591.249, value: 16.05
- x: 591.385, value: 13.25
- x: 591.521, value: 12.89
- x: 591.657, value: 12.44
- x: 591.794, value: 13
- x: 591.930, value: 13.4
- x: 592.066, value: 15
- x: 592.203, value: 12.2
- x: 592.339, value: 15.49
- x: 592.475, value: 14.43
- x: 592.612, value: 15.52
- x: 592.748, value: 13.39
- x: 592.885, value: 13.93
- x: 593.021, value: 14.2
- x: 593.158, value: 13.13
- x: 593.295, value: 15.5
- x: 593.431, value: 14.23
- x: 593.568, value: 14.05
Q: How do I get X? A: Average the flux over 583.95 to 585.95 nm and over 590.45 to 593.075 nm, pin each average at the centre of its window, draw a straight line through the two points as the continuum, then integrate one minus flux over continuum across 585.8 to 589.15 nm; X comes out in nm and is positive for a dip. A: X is 0.330 nm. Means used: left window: 13.7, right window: 14.1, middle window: 12.5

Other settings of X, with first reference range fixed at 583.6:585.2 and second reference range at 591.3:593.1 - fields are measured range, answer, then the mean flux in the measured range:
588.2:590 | 0.83 nm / 7.53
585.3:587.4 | 0.05 nm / 13.8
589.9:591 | 0.05 nm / 13.2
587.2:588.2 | -0.05 nm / 14.7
